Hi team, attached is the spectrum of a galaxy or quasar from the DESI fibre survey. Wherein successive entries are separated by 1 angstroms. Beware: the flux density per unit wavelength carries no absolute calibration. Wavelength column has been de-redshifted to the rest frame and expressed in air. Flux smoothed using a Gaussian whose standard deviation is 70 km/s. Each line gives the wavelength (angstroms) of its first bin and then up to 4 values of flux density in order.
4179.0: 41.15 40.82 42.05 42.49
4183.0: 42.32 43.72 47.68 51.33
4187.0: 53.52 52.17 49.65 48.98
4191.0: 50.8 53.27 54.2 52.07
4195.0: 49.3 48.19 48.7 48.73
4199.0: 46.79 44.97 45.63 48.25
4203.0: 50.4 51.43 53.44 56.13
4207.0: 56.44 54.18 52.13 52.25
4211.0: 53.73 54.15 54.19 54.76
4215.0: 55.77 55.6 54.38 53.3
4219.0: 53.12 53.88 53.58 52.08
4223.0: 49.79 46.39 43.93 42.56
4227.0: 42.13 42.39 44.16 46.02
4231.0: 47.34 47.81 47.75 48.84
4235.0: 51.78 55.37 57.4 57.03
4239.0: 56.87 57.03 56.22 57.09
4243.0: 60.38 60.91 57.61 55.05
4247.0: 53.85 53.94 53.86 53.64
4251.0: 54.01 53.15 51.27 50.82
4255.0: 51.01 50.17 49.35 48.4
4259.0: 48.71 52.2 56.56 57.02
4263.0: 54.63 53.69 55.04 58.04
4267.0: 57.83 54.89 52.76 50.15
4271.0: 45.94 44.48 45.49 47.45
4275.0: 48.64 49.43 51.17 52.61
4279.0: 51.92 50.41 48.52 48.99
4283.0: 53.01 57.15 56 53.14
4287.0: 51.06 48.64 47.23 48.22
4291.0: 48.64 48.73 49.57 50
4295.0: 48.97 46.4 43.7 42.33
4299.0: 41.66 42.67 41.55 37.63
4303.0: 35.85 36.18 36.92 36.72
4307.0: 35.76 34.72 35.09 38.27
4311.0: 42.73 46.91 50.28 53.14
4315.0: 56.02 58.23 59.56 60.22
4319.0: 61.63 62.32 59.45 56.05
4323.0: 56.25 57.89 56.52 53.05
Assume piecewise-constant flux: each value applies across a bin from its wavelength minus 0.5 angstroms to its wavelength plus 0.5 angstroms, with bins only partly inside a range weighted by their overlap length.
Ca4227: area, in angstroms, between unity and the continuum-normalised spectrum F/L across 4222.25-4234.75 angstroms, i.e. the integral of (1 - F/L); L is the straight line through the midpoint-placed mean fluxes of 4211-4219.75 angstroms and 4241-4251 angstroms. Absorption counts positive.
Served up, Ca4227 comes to 2.1 angstroms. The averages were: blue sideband 54.4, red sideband 56.1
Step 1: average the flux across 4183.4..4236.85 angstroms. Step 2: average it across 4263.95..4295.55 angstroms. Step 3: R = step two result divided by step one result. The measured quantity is 1.01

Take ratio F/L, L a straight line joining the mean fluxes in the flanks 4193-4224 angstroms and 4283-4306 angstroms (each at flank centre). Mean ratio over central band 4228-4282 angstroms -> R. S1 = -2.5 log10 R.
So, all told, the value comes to -0.08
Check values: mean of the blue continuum 51.9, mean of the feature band 52.2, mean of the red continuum 46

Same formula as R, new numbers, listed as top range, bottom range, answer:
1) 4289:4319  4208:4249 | 0.87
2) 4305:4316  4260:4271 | 0.80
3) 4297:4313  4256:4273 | 0.76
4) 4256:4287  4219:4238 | 1.06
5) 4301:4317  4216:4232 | 0.88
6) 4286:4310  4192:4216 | 0.83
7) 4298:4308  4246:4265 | 0.73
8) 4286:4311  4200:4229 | 0.84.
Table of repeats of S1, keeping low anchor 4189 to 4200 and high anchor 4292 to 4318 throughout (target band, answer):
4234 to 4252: -0.17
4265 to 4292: -0.12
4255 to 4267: -0.14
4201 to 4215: -0.08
